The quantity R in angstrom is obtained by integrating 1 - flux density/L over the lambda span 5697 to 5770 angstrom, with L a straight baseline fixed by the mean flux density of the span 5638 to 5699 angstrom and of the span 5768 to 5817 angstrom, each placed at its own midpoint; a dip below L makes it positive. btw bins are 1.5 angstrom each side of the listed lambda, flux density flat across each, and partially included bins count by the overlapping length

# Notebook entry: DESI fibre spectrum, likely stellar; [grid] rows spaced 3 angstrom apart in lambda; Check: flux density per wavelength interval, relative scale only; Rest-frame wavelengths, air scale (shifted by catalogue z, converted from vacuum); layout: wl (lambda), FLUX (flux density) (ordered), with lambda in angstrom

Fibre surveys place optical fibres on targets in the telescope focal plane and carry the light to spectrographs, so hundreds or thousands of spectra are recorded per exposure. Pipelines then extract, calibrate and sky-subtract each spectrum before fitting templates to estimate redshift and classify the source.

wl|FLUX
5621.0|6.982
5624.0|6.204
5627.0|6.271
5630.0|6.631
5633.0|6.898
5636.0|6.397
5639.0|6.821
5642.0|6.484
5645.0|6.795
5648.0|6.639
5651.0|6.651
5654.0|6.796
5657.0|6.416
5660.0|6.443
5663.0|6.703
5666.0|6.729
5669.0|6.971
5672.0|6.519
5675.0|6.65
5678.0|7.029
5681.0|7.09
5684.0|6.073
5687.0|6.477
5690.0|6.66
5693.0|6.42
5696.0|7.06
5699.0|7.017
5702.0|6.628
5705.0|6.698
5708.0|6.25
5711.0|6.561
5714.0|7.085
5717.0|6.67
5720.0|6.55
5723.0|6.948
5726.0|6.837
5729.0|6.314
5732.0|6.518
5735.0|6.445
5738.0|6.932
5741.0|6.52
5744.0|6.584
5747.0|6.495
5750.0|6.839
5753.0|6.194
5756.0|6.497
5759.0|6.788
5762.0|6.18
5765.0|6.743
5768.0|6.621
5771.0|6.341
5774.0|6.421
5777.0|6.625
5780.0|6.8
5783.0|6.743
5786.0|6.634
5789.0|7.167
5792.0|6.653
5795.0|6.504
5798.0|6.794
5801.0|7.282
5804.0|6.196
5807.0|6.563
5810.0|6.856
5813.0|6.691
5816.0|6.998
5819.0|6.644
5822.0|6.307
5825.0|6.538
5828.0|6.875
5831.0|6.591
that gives 0.73 angstrom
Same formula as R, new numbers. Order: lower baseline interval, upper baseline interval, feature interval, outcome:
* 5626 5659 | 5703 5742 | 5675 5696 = -0.1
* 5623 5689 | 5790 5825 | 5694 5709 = -0.2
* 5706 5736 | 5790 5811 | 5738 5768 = 0.4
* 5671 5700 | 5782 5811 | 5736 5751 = 0.1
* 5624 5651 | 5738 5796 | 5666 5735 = -0.8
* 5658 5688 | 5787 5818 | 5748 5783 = 0.9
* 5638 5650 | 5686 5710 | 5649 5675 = 0.1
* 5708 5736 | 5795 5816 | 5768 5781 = 0.3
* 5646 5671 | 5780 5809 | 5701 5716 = 0.1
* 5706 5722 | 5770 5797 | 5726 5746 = 0.2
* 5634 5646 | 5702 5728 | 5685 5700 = -0.1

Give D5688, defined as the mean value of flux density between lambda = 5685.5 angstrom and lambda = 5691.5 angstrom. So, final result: 6.57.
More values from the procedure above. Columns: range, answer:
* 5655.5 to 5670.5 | 6.65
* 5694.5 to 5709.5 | 6.73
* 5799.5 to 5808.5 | 6.68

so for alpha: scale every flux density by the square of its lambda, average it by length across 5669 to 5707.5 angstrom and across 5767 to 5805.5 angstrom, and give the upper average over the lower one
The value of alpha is 1.03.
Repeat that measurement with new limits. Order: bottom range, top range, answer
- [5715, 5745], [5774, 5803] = 1.04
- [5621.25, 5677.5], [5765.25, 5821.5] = 1.06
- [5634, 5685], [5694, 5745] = 1.02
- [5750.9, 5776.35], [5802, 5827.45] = 1.04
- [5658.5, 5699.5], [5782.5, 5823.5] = 1.05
